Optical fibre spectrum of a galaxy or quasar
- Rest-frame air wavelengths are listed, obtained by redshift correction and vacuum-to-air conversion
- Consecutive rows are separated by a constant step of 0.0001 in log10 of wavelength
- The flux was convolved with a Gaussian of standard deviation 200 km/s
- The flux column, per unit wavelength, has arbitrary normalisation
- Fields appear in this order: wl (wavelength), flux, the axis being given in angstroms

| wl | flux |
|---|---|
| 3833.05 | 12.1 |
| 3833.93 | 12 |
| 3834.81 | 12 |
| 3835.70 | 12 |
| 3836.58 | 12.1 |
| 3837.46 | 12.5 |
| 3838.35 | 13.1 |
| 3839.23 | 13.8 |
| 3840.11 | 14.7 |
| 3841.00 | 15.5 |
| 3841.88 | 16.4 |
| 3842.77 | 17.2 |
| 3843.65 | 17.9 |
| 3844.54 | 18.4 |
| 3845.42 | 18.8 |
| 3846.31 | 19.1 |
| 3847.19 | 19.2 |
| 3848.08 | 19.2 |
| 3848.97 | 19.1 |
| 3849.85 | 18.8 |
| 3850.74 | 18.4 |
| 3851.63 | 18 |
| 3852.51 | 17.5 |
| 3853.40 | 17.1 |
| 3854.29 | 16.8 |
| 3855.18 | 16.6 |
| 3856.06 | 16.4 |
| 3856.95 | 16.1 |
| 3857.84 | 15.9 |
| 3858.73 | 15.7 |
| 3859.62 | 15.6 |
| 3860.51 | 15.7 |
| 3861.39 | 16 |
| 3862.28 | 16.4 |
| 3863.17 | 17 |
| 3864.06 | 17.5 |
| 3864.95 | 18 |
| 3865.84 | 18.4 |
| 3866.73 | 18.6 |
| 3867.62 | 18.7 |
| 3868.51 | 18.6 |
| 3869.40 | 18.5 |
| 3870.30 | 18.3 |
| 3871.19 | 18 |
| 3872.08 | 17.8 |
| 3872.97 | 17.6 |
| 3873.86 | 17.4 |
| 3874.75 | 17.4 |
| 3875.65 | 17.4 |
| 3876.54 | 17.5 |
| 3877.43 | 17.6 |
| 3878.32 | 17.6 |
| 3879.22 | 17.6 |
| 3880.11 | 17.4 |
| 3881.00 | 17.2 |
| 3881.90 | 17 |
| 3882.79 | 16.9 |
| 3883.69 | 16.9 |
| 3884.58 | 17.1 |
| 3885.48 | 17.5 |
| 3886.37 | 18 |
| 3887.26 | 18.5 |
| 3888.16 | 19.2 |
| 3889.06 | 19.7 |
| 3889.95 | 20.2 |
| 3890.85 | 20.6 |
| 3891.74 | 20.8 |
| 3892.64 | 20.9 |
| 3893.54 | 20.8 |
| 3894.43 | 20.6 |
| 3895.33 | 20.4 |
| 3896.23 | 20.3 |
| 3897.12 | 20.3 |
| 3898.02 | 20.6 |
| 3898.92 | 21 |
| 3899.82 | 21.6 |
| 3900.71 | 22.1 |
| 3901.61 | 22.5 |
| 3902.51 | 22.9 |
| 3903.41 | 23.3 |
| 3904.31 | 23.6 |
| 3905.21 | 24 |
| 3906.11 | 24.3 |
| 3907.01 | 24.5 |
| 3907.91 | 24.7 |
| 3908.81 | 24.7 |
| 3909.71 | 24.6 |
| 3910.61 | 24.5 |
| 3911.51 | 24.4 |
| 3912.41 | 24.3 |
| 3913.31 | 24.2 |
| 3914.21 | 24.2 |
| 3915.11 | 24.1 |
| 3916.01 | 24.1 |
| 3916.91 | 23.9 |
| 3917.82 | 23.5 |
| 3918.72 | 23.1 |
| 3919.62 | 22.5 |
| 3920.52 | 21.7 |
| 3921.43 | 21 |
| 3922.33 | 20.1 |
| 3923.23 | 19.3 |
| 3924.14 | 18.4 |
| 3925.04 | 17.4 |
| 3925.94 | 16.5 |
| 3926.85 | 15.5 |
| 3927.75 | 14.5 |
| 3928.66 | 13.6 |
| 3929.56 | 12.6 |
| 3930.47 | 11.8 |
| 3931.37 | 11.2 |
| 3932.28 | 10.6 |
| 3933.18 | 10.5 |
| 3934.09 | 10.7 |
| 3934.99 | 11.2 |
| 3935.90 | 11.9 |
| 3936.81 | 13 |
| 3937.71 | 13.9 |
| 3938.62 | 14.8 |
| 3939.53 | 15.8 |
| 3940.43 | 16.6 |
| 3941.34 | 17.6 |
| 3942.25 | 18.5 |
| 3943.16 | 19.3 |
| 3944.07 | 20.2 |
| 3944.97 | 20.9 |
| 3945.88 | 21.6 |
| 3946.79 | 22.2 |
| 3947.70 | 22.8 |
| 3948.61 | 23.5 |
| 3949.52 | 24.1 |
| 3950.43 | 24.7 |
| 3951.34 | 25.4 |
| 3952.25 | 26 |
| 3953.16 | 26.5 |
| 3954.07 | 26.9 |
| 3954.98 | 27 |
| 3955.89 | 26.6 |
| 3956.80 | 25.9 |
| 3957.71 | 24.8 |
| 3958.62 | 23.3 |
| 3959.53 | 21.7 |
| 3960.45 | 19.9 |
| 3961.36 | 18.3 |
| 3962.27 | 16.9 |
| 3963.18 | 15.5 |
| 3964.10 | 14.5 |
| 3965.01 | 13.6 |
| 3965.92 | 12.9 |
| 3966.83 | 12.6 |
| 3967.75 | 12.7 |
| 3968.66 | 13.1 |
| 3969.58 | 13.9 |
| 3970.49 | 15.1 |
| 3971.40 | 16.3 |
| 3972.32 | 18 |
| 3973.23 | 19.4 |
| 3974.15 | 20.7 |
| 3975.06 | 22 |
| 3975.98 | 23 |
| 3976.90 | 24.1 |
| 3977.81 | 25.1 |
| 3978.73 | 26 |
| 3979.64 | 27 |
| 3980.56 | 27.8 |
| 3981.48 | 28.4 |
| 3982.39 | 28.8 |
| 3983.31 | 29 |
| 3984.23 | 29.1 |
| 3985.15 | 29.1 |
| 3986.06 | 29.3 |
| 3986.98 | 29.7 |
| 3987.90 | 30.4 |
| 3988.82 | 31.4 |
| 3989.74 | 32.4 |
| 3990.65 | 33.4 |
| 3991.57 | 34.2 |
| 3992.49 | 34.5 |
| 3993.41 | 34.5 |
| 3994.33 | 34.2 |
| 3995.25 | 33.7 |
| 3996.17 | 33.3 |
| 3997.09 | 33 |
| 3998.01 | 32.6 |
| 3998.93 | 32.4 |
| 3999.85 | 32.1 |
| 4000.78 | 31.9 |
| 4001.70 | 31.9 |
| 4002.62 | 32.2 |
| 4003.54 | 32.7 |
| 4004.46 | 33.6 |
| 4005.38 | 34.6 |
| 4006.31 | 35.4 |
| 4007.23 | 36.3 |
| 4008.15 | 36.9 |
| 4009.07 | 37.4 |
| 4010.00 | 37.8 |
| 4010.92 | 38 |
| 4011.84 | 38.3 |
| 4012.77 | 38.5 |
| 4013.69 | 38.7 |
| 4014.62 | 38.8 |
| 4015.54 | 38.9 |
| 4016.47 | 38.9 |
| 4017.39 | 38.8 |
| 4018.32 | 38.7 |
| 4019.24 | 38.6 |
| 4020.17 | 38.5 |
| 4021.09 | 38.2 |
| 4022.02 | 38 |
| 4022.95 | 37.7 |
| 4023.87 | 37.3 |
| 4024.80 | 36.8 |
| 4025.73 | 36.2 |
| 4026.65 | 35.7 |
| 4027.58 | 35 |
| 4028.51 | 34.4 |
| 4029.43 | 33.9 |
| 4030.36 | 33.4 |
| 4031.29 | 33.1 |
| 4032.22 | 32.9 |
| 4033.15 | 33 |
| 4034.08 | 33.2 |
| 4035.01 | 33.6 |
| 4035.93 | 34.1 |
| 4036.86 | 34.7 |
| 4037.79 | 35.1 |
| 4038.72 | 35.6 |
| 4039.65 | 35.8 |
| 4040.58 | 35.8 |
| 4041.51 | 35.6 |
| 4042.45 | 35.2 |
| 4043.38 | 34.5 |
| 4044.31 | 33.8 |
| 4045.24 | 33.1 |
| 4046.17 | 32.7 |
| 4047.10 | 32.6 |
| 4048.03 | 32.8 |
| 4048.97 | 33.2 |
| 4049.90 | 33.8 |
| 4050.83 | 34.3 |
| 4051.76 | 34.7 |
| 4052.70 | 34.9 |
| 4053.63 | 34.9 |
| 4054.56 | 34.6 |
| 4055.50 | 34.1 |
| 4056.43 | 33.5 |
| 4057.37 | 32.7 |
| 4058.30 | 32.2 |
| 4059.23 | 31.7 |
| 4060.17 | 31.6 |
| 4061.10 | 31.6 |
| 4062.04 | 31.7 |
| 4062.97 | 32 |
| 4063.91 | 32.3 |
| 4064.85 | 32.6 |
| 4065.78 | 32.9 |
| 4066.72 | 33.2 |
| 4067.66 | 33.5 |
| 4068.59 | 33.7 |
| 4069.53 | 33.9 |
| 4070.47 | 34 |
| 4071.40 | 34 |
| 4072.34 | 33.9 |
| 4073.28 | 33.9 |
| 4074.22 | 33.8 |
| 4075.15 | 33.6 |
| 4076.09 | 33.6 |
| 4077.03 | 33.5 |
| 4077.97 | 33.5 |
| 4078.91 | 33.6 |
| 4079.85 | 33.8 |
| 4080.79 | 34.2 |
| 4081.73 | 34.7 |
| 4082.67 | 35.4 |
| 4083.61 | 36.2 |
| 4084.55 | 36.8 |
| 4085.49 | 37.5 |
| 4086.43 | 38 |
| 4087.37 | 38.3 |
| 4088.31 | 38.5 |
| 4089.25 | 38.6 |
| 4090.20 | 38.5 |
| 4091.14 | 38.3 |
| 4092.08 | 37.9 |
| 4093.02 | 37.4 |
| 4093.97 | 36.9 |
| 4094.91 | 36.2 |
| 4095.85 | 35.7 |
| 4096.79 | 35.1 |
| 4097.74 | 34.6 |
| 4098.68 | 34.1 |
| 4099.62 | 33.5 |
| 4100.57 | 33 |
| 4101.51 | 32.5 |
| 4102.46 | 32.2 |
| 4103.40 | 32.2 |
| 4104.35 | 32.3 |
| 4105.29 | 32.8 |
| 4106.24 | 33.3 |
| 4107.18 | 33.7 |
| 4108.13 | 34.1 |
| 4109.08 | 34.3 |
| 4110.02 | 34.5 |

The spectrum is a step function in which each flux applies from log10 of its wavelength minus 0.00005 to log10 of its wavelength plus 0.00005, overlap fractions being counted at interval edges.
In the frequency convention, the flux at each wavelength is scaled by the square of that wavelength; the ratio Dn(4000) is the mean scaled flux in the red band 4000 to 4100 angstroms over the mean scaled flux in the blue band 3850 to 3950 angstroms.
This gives 2.00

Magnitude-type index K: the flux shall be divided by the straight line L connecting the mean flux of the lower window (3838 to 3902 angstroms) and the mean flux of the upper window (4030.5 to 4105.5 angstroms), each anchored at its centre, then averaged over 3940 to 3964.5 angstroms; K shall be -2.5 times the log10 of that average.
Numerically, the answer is 0.135 mag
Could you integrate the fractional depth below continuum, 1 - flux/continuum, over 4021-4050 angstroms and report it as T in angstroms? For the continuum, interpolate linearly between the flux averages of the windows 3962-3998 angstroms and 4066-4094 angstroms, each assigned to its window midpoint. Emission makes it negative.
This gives -3.9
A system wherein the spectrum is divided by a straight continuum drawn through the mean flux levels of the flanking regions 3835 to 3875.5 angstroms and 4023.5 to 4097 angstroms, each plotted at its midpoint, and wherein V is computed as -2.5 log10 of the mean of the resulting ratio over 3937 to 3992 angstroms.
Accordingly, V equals 0.18 mag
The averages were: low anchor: 16.9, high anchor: 34.5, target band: 22.4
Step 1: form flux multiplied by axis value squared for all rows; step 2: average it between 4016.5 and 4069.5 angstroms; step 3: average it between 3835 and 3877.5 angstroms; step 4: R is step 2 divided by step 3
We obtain 2.24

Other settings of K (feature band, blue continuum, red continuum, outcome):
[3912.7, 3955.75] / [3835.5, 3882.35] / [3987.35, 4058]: 0.29 mag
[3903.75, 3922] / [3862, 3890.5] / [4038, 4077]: -0.13 mag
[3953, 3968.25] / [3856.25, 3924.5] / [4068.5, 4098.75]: 0.27 mag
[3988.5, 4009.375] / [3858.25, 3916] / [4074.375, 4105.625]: -0.19 mag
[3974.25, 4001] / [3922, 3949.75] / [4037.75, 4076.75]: -0.25 mag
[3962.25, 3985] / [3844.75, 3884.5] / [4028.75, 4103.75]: 0.29 mag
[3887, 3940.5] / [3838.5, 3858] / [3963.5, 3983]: -0.06 mag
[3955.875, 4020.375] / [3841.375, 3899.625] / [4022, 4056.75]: 0.05 mag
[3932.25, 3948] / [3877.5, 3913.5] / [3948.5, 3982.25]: 0.28 mag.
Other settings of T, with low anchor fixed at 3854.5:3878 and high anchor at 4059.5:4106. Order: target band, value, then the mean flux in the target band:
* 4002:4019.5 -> -5.0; 37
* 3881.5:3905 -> -0.9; 20.2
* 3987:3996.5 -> -2.0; 33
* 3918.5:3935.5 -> 4.8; 15.8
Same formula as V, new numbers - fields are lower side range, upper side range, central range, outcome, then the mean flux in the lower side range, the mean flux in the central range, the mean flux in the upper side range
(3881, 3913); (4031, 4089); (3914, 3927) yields 0.09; 21.2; 21.1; 34.1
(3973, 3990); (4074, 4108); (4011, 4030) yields -0.25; 27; 37.5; 35.1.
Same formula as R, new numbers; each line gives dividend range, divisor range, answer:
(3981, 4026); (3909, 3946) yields 1.97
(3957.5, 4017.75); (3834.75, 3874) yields 1.79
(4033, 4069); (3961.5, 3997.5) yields 1.42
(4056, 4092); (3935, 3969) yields 1.87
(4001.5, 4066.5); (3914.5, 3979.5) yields 1.92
